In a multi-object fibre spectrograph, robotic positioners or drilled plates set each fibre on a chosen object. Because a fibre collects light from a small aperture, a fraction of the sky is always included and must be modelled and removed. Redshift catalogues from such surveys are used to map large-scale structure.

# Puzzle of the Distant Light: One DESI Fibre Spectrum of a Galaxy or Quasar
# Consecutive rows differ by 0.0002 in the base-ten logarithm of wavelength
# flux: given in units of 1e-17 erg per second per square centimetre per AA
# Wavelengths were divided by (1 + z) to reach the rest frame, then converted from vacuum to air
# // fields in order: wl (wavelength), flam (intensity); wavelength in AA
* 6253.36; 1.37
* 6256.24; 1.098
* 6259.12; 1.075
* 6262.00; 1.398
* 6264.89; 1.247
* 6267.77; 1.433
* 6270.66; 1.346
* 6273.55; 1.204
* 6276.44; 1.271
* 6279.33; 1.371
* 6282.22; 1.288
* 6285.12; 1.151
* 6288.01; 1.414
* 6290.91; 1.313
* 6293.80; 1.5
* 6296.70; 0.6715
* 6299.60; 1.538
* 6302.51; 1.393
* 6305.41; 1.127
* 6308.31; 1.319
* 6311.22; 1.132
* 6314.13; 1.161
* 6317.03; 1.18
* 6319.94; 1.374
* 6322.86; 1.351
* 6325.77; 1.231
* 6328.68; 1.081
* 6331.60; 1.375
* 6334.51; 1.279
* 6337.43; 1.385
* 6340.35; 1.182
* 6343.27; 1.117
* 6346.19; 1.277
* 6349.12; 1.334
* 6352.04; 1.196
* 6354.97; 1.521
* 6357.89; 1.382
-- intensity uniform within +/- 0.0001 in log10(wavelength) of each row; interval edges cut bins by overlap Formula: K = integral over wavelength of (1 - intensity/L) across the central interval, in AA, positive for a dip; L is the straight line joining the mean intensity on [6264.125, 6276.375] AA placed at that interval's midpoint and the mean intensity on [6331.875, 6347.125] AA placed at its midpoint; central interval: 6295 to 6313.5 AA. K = 1.2 AA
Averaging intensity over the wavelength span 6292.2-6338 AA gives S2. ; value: 1.25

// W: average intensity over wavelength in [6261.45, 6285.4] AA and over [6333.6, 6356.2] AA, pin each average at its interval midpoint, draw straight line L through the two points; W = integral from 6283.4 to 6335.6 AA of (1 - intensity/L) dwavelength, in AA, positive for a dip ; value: 1.6 AA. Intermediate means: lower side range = 1.3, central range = 1.26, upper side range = 1.28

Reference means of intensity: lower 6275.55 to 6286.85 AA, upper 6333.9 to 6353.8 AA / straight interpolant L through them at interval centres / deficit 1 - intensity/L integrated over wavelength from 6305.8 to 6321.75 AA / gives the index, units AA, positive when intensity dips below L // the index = 0.4 AA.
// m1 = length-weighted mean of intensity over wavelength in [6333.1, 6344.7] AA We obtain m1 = 1.24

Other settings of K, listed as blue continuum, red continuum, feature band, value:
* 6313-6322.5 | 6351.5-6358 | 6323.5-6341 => 0.58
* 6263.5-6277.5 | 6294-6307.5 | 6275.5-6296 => -0.78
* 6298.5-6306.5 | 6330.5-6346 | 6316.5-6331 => 0.52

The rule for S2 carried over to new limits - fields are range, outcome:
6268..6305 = 1.29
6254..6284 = 1.27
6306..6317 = 1.2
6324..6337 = 1.26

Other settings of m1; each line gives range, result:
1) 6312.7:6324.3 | 1.27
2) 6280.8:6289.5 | 1.28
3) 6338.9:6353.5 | 1.22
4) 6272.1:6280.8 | 1.28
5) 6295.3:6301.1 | 1.11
